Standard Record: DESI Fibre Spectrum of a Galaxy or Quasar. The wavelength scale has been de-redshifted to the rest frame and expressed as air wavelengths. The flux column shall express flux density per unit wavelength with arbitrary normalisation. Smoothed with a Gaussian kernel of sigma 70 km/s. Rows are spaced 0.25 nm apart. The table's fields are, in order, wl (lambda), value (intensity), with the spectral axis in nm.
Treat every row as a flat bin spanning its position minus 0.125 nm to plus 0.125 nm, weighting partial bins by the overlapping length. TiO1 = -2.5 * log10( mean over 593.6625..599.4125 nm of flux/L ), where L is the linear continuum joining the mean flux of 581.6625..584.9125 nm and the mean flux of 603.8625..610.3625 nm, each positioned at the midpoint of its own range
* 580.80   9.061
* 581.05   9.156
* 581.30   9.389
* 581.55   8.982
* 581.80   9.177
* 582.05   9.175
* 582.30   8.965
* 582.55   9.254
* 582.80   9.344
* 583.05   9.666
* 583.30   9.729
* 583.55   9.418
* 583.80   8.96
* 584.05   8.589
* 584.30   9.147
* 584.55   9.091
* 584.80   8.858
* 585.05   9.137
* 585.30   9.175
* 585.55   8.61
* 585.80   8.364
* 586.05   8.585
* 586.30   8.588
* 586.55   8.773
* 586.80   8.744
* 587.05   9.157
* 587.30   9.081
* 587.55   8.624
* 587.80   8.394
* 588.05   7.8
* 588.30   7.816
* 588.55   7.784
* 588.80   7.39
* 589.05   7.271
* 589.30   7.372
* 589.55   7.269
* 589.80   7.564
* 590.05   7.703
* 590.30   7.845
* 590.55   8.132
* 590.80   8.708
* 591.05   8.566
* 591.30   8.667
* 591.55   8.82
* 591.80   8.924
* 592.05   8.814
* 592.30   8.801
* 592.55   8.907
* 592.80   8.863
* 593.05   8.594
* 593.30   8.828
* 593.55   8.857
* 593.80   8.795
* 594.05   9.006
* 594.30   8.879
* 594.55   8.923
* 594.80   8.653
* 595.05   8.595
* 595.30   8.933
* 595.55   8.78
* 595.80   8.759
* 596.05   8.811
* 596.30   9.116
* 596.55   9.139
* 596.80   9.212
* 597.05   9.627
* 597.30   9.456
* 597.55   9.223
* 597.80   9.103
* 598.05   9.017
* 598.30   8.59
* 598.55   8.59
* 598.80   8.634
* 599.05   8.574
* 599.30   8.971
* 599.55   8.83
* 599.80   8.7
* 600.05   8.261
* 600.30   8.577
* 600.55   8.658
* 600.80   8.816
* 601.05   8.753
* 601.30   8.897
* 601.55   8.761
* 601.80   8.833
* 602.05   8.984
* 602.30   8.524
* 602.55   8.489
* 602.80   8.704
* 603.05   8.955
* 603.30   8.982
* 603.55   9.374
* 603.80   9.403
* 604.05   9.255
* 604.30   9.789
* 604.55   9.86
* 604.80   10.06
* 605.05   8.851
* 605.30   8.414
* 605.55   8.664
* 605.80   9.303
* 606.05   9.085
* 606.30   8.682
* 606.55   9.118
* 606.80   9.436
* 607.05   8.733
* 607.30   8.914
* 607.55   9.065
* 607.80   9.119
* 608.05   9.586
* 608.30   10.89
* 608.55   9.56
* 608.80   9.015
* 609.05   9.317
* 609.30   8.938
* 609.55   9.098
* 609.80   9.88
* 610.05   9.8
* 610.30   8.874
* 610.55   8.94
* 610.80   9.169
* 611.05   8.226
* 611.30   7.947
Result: 0.037 mag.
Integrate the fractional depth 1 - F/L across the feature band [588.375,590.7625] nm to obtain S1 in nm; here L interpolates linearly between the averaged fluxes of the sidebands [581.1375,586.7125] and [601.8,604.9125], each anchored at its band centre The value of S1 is 0.38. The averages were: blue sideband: 9.04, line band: 7.64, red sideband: 9.18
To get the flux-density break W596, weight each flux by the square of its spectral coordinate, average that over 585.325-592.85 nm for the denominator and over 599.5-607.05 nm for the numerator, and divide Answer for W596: 1.13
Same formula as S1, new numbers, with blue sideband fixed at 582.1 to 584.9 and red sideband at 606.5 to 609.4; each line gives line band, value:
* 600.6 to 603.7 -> 0.15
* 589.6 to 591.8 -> 0.23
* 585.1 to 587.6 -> 0.11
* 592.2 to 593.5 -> 0.06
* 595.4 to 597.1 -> 0.04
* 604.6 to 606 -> 0.03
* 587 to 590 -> 0.42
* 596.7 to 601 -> 0.18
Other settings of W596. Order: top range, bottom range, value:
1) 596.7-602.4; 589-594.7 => 1.07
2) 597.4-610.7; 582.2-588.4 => 1.09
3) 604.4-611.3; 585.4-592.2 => 1.18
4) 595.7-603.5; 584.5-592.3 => 1.10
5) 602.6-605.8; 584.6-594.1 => 1.14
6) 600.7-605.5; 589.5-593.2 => 1.11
